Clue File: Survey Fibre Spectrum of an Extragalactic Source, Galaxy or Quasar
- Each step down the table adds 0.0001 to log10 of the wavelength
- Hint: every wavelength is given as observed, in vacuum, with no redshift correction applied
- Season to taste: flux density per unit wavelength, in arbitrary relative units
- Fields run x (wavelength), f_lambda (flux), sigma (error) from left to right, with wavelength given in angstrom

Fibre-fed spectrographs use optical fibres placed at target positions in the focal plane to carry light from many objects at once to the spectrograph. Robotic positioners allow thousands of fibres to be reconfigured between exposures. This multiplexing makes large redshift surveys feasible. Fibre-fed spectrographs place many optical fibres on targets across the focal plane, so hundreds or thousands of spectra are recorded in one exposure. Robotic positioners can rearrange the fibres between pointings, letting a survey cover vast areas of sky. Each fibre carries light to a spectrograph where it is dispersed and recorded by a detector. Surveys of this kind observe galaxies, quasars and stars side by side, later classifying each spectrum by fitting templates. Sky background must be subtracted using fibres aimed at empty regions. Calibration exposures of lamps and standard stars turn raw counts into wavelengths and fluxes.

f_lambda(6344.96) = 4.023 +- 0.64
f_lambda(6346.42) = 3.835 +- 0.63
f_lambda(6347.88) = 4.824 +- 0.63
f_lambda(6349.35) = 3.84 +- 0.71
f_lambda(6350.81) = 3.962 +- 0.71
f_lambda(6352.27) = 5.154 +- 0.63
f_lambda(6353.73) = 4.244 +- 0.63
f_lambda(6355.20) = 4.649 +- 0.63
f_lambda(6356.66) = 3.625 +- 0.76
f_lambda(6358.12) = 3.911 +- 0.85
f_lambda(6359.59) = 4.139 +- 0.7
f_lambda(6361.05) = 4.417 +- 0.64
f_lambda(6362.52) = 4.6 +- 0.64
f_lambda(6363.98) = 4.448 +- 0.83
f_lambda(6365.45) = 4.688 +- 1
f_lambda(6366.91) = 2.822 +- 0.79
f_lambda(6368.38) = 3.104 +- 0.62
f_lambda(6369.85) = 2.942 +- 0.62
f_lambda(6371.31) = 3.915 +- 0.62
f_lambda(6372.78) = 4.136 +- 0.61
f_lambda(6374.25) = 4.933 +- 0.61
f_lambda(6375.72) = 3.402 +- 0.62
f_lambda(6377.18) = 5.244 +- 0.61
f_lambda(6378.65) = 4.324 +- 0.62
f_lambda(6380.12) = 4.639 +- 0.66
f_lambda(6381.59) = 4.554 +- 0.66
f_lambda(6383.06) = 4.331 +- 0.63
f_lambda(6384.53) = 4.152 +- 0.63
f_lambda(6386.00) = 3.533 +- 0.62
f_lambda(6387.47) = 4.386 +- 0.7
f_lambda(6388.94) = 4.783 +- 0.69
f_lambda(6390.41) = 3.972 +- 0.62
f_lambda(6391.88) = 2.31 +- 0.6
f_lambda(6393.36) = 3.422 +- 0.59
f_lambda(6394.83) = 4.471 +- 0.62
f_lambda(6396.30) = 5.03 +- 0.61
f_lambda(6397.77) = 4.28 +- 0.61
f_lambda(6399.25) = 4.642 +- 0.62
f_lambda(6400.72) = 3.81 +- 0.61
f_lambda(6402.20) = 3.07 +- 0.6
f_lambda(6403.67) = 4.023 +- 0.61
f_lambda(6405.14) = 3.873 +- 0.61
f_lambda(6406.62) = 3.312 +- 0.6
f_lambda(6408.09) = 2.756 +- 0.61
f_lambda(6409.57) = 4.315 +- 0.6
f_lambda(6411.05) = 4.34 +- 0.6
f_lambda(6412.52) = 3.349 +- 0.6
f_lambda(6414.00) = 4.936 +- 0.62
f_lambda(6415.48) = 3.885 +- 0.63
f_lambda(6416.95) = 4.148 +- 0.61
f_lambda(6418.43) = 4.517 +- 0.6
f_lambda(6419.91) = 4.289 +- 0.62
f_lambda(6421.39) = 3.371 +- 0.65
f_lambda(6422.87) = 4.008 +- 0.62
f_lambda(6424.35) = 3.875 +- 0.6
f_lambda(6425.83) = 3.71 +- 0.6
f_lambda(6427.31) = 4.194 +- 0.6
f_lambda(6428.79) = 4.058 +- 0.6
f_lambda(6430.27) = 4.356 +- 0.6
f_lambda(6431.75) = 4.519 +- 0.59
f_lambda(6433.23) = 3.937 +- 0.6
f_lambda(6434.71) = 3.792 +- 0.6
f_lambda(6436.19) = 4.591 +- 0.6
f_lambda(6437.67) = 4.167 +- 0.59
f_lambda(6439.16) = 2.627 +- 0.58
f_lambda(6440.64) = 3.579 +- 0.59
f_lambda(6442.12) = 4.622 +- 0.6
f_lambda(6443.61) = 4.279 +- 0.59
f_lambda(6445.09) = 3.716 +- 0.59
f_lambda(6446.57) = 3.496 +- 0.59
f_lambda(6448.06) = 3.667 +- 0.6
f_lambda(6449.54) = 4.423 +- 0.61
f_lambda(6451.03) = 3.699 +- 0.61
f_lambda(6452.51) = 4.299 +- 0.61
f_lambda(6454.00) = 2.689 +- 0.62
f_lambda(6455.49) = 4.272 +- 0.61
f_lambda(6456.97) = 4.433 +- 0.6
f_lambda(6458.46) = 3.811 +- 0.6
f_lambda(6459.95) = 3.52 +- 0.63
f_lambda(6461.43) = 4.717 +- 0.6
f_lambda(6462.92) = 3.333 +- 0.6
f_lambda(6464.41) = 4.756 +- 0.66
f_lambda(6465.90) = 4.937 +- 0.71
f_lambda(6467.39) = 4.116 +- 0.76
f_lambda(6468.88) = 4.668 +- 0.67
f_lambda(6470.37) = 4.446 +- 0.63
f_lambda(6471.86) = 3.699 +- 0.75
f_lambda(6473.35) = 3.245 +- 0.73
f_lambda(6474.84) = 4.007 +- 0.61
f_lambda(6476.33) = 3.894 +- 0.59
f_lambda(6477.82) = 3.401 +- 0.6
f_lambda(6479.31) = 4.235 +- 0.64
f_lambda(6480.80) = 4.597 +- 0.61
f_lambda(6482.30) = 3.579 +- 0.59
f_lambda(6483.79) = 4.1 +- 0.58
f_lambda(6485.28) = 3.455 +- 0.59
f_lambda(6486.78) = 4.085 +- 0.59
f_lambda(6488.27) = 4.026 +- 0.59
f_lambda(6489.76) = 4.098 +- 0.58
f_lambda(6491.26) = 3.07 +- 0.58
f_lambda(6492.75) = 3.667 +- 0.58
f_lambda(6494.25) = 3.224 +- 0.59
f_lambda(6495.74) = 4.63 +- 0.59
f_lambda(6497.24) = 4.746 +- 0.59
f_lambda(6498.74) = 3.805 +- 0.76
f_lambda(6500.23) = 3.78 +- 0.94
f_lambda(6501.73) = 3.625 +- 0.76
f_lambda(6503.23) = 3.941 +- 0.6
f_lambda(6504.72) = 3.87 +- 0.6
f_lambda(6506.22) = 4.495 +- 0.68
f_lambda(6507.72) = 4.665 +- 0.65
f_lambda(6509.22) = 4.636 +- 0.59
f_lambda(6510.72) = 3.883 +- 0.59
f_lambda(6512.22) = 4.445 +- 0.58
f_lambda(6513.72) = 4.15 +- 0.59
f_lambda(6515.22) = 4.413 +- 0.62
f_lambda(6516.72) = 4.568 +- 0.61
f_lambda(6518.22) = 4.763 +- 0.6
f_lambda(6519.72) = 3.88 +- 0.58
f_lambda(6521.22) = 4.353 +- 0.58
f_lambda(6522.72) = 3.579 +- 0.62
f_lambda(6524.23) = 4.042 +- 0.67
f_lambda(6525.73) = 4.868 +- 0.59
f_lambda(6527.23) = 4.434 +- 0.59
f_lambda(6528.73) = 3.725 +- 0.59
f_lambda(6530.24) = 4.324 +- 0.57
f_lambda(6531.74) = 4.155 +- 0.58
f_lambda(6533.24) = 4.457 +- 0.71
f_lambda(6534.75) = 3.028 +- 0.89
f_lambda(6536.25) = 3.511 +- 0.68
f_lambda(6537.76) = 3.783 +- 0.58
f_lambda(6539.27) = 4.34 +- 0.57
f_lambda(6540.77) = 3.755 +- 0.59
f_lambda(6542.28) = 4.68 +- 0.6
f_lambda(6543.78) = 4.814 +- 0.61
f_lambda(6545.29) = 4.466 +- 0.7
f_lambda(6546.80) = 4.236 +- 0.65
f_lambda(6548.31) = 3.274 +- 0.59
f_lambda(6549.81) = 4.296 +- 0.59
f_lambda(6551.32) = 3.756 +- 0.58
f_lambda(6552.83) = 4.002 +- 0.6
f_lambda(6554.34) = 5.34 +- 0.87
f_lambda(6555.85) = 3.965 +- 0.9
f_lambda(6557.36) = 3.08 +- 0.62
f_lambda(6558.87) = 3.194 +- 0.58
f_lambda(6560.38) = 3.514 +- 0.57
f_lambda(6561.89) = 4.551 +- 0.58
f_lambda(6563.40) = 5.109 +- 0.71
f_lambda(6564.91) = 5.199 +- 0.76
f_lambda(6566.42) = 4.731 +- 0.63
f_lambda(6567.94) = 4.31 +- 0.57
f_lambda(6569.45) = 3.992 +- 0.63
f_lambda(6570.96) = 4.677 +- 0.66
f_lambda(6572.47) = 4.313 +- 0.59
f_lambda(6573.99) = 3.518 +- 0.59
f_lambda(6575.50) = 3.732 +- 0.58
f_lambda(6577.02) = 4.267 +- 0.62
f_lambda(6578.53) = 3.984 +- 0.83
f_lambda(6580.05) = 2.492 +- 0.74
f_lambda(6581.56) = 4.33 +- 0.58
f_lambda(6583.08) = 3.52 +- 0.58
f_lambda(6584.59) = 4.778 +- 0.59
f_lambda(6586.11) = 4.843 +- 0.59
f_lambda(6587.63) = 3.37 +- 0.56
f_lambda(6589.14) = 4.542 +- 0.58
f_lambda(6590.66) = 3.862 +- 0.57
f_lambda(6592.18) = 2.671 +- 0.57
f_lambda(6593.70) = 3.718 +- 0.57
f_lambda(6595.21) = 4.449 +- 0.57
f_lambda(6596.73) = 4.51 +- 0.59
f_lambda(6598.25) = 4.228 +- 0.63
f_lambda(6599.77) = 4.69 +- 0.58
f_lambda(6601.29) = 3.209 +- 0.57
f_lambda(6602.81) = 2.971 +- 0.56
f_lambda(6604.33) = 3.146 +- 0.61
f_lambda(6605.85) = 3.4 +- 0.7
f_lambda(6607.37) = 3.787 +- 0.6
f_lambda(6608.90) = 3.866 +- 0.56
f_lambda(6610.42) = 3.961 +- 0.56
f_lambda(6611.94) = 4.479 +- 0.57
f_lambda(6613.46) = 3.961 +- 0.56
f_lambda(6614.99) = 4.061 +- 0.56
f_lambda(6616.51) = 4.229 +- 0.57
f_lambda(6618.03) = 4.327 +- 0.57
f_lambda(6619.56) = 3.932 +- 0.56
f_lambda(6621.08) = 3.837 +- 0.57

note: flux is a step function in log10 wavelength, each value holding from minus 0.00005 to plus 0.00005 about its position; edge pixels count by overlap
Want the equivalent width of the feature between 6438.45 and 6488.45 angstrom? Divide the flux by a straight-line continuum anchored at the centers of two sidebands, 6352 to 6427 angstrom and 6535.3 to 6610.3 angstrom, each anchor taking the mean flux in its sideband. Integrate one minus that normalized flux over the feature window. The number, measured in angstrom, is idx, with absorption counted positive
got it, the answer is 0.99 angstrom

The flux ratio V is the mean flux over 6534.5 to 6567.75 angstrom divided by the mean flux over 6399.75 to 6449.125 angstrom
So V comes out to 1.06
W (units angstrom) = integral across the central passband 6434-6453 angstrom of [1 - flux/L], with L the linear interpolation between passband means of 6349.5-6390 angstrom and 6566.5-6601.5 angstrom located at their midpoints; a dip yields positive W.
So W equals 1.0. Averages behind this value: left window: 4.18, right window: 4.03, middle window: 3.92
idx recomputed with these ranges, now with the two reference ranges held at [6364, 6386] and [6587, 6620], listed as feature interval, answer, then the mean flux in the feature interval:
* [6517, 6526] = -0.6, 4.23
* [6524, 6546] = -1.2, 4.16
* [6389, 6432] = 0.9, 3.97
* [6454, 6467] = -0.4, 4.13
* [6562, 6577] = -1.9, 4.4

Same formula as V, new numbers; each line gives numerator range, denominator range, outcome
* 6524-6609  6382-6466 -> 1.01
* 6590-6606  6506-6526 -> 0.86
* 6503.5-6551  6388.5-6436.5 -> 1.05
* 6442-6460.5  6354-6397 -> 0.95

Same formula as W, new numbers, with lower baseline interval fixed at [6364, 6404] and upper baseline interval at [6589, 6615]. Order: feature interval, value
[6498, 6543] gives -2.5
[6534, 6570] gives -2.2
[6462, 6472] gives -0.9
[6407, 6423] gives 0.1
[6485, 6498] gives 0.1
